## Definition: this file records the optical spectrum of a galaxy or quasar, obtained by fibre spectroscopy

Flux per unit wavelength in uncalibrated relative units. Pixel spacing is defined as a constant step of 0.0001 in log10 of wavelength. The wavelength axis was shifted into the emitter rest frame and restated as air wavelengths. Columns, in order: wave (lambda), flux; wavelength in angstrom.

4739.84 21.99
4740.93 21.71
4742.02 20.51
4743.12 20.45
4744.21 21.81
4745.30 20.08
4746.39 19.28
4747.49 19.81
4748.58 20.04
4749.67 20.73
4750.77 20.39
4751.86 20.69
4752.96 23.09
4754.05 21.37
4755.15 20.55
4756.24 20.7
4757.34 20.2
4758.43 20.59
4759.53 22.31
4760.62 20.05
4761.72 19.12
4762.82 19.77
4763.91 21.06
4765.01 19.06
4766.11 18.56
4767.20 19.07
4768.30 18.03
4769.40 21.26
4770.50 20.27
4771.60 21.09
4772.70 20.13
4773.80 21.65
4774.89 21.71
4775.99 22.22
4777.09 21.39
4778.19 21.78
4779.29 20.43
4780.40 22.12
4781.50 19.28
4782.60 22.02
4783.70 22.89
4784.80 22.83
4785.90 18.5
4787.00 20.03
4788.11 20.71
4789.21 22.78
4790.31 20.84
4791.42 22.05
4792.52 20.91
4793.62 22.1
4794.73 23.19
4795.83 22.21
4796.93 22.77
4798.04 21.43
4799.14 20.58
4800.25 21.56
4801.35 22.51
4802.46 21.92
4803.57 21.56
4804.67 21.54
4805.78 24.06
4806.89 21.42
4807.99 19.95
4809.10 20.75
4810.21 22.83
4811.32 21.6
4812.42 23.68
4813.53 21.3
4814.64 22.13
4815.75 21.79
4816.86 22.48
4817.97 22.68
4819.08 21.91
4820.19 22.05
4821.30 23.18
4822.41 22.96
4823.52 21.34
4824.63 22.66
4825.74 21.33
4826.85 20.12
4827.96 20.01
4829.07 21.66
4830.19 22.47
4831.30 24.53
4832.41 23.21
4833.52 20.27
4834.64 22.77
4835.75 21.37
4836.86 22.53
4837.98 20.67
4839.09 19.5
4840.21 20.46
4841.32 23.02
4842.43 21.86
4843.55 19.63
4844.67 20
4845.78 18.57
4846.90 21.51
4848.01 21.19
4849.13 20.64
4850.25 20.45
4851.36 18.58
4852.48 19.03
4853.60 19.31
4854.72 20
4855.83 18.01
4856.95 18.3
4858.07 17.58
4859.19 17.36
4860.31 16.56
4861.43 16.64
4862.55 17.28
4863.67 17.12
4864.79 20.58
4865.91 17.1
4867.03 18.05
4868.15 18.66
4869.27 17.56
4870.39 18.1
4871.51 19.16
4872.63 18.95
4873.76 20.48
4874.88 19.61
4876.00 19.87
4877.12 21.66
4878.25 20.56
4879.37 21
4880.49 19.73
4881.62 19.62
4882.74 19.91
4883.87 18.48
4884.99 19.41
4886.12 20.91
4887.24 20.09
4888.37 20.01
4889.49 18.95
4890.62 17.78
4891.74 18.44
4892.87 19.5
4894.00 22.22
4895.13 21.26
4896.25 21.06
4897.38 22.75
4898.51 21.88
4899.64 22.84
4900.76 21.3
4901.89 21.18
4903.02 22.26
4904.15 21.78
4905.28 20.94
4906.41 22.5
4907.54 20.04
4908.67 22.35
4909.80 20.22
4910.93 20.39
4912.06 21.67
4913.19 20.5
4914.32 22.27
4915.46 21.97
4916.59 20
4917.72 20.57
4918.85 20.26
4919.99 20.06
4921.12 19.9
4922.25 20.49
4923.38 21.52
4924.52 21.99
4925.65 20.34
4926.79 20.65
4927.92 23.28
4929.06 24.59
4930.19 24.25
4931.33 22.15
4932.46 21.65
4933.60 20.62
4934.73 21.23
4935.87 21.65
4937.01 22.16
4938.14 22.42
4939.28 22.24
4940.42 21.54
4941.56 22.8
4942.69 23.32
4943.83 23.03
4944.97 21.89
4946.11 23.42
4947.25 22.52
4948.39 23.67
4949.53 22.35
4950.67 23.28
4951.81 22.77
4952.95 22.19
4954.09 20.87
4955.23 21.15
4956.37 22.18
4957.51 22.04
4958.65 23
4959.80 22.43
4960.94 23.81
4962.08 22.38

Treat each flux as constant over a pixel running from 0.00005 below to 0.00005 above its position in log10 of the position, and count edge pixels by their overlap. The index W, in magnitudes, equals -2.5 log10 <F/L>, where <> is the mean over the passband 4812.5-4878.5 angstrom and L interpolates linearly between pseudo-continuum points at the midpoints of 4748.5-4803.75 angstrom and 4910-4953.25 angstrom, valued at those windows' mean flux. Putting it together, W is 0.06 mag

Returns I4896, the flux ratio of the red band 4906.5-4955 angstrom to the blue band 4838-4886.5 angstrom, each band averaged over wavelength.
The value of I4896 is 1.13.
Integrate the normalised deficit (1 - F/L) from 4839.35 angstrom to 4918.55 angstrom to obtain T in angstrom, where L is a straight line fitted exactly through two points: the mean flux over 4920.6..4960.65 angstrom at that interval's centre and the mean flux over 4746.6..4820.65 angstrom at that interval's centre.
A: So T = 6.6 angstrom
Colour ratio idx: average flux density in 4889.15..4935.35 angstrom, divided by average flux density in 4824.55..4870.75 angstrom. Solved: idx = 1.07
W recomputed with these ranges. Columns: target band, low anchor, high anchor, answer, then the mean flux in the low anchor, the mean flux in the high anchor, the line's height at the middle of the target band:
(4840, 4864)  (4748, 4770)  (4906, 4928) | 0.081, 20.3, 21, 20.7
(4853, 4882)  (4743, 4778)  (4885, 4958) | 0.130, 20.5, 21.5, 21.2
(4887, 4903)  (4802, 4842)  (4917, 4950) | 0.061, 21.9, 21.9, 21.9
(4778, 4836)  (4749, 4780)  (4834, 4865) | -0.086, 20.6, 19.6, 20.1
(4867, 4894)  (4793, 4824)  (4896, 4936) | 0.113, 22.1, 21.5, 21.7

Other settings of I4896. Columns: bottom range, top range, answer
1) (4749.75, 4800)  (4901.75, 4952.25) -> 1.04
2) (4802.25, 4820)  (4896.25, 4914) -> 0.98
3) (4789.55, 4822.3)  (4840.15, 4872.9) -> 0.87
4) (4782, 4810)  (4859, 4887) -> 0.88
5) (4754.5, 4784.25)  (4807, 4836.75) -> 1.06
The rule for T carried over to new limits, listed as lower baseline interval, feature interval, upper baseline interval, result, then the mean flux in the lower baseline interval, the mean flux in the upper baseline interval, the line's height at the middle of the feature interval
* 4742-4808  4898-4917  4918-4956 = 0.3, 21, 22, 21.8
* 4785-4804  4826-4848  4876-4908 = -0.1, 21.5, 20.6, 21.1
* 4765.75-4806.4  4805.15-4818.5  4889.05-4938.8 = -0.5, 21.3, 21.3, 21.3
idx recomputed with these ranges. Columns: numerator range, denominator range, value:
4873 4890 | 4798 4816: 0.92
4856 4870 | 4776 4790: 0.83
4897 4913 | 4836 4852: 1.04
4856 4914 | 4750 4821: 0.93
